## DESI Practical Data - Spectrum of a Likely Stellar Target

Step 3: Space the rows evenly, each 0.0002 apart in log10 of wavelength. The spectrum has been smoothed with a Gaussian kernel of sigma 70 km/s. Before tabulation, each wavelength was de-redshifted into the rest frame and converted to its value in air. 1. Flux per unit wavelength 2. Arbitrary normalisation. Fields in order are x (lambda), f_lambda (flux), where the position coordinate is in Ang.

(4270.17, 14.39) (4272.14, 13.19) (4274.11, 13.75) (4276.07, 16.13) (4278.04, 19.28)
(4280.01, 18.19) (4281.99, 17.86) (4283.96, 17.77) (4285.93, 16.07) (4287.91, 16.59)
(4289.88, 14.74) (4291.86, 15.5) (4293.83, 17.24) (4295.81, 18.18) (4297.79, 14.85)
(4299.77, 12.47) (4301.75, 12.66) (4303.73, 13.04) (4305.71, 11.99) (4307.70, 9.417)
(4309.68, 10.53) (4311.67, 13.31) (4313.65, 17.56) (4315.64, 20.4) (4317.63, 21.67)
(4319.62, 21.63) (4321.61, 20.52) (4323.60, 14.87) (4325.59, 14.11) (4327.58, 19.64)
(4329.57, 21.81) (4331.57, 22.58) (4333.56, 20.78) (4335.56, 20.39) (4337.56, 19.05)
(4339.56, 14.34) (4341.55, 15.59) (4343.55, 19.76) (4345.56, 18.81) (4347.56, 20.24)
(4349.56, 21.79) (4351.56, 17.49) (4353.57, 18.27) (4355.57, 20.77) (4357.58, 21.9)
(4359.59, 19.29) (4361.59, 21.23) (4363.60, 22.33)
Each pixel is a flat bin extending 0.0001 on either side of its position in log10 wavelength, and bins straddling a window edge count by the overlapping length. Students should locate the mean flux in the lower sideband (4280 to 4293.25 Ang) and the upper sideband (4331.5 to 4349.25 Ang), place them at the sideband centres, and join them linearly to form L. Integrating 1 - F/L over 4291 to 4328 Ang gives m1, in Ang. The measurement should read 4.02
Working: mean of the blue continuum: 16.6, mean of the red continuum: 19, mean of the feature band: 15.7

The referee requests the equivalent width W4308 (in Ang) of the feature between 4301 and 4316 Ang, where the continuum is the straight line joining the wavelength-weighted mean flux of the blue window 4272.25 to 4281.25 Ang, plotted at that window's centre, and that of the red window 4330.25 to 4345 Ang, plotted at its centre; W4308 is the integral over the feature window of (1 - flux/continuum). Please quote 3.8 Ang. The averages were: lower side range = 16.5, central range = 13.3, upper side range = 19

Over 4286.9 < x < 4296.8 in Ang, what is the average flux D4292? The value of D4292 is 16.4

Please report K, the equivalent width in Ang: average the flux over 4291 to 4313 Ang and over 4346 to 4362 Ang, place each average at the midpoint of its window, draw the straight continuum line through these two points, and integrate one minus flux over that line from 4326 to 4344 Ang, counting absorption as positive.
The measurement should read -1.5 Ang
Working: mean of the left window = 13.6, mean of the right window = 20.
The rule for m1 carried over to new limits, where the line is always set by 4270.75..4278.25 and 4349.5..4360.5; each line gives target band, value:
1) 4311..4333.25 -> -1.5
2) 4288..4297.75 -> 0.0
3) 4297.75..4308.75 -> 3.0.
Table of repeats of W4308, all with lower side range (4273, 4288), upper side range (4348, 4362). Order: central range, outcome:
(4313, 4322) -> -0.95 Ang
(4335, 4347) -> 0.92 Ang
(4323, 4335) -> -0.10 Ang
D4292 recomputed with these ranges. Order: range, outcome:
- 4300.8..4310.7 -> 11.5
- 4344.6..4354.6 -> 19.3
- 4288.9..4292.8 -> 15.1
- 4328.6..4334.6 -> 21.7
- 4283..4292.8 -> 16.1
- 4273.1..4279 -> 16.4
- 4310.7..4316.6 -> 17.1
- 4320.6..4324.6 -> 17.7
